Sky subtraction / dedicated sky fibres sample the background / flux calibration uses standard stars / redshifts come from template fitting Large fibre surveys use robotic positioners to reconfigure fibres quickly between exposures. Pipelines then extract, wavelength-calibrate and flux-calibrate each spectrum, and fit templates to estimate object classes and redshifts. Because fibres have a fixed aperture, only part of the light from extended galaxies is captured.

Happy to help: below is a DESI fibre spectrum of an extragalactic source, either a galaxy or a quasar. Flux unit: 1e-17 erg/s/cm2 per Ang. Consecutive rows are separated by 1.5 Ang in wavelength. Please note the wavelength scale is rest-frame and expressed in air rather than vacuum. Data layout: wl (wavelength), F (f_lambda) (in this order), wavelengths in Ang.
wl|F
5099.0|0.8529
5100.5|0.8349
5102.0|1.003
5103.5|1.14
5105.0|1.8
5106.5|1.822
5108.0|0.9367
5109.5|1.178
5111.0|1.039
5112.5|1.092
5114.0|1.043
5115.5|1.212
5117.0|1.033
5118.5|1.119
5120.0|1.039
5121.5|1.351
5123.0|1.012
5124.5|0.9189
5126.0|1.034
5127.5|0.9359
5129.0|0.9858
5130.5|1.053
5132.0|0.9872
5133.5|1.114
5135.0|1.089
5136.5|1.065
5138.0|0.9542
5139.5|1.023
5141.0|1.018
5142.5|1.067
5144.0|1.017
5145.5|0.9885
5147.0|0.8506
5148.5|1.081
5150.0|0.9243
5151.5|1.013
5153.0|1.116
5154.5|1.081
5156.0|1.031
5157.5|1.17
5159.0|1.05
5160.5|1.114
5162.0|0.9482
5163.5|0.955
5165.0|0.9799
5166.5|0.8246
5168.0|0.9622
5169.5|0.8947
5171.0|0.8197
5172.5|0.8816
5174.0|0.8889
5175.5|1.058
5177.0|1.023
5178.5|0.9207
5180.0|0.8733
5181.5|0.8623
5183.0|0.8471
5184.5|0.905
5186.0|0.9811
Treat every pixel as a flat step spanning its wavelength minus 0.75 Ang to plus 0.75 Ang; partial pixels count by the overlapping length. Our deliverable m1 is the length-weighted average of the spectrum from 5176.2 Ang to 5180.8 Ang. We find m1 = 0.939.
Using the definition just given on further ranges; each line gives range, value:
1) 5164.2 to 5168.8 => 0.922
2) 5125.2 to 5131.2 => 1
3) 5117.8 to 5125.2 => 1.09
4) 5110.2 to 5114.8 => 1.06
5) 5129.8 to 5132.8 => 1.02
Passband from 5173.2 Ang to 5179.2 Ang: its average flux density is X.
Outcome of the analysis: 0.972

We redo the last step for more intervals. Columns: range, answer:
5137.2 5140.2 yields 0.989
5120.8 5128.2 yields 1.05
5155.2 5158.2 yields 1.1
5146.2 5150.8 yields 0.953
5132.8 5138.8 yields 1.05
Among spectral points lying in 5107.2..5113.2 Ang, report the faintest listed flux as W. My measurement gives 0.9367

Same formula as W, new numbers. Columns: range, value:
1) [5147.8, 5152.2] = 0.9243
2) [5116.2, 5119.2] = 1.033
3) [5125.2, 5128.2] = 0.9359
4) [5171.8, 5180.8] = 0.8733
